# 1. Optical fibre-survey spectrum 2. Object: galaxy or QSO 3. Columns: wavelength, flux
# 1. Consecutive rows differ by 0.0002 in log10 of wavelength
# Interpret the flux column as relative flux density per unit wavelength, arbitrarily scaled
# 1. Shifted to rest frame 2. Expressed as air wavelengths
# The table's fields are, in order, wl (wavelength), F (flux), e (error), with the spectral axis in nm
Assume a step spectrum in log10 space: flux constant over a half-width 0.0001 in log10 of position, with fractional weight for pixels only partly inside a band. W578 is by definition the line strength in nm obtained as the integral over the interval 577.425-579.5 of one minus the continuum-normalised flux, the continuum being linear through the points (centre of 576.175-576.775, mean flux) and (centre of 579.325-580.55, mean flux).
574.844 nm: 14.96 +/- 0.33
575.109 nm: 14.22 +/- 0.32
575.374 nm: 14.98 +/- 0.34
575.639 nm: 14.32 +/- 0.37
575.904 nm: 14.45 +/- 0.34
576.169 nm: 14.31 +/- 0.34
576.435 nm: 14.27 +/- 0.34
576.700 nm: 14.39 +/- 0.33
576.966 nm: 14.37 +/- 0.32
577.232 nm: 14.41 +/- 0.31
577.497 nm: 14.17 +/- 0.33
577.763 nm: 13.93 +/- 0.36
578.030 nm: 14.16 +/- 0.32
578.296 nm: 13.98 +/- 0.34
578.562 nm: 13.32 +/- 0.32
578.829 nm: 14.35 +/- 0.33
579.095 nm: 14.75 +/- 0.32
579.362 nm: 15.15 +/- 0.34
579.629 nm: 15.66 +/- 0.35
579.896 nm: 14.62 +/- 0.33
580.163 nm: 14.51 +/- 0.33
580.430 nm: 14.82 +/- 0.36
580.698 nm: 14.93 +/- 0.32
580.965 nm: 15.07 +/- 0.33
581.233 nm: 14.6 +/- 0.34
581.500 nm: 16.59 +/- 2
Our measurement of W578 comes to 0.06 nm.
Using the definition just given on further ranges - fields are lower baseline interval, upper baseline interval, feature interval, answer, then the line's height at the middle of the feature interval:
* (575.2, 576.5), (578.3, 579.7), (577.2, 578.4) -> 0.03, 14.5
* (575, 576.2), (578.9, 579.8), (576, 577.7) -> 0.04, 14.7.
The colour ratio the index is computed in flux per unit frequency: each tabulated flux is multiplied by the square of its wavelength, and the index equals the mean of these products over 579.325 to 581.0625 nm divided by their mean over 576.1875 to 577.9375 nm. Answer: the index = 1.06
